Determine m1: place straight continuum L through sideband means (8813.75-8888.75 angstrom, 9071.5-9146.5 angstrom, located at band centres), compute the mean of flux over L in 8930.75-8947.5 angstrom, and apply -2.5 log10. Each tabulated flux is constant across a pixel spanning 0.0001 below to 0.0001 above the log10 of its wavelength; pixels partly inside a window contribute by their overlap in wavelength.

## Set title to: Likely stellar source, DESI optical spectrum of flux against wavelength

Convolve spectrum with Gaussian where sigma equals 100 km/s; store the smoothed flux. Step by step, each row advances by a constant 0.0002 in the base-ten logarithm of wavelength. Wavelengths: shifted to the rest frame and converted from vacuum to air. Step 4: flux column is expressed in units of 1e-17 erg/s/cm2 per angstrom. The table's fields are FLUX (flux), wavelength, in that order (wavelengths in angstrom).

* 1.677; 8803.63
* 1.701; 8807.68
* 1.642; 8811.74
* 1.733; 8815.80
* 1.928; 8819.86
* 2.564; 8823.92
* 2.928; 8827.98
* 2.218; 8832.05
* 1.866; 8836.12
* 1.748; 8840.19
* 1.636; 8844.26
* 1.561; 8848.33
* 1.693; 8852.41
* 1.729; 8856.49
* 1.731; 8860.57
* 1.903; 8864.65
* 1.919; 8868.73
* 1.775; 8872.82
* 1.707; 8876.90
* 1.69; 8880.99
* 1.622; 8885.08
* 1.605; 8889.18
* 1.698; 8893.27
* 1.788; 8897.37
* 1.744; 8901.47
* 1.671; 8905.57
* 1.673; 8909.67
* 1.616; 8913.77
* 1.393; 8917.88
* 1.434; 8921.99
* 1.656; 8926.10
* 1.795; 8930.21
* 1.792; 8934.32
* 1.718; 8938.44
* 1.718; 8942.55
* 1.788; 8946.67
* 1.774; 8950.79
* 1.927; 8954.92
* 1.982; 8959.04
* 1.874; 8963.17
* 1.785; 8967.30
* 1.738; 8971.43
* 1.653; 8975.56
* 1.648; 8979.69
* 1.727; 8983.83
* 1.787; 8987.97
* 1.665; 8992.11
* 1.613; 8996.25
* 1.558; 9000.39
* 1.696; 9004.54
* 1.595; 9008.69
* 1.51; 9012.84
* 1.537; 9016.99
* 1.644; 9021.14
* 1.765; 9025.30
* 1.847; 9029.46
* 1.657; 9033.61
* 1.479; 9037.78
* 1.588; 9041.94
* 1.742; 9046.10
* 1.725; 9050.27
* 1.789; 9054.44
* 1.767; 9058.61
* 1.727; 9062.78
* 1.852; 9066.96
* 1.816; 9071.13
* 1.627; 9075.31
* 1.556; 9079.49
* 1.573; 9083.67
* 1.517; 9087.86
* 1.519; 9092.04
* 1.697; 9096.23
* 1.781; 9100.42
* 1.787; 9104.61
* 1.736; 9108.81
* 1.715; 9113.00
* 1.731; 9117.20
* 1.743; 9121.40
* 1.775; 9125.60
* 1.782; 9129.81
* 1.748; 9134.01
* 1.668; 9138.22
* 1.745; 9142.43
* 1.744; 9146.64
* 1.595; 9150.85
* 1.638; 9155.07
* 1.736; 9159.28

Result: 0.04 mag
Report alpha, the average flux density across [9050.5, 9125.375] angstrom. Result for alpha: 1.7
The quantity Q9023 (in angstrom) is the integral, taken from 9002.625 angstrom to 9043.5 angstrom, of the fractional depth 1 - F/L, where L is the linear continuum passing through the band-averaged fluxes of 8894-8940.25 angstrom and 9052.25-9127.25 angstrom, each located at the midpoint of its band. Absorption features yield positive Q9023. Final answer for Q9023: 1.4 angstrom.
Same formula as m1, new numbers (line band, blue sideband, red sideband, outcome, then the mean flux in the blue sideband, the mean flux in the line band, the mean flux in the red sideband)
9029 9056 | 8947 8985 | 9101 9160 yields 0.05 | 1.79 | 1.68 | 1.73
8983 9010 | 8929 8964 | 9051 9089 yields 0.07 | 1.82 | 1.66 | 1.7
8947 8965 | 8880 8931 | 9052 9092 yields -0.14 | 1.64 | 1.88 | 1.68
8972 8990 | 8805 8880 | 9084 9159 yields 0.05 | 1.88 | 1.71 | 1.7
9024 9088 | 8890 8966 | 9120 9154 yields 0.02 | 1.72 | 1.69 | 1.72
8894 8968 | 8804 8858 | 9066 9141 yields 0.06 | 1.91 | 1.73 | 1.7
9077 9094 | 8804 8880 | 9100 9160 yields 0.14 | 1.88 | 1.54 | 1.73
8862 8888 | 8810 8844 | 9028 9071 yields 0.13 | 2.06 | 1.76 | 1.72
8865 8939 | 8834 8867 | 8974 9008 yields 0.01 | 1.74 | 1.69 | 1.67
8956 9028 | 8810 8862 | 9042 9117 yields 0.05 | 1.92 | 1.7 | 1.7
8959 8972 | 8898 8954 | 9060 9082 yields -0.09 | 1.68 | 1.84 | 1.71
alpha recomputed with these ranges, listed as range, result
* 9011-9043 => 1.63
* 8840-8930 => 1.68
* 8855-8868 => 1.8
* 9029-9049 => 1.65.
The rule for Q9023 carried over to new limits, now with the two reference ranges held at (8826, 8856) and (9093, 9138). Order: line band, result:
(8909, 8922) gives 2.45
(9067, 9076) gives 0.03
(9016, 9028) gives 0.91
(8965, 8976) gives 0.62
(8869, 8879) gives 0.73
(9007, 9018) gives 1.62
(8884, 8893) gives 1.29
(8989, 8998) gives 0.84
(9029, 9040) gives 1.01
